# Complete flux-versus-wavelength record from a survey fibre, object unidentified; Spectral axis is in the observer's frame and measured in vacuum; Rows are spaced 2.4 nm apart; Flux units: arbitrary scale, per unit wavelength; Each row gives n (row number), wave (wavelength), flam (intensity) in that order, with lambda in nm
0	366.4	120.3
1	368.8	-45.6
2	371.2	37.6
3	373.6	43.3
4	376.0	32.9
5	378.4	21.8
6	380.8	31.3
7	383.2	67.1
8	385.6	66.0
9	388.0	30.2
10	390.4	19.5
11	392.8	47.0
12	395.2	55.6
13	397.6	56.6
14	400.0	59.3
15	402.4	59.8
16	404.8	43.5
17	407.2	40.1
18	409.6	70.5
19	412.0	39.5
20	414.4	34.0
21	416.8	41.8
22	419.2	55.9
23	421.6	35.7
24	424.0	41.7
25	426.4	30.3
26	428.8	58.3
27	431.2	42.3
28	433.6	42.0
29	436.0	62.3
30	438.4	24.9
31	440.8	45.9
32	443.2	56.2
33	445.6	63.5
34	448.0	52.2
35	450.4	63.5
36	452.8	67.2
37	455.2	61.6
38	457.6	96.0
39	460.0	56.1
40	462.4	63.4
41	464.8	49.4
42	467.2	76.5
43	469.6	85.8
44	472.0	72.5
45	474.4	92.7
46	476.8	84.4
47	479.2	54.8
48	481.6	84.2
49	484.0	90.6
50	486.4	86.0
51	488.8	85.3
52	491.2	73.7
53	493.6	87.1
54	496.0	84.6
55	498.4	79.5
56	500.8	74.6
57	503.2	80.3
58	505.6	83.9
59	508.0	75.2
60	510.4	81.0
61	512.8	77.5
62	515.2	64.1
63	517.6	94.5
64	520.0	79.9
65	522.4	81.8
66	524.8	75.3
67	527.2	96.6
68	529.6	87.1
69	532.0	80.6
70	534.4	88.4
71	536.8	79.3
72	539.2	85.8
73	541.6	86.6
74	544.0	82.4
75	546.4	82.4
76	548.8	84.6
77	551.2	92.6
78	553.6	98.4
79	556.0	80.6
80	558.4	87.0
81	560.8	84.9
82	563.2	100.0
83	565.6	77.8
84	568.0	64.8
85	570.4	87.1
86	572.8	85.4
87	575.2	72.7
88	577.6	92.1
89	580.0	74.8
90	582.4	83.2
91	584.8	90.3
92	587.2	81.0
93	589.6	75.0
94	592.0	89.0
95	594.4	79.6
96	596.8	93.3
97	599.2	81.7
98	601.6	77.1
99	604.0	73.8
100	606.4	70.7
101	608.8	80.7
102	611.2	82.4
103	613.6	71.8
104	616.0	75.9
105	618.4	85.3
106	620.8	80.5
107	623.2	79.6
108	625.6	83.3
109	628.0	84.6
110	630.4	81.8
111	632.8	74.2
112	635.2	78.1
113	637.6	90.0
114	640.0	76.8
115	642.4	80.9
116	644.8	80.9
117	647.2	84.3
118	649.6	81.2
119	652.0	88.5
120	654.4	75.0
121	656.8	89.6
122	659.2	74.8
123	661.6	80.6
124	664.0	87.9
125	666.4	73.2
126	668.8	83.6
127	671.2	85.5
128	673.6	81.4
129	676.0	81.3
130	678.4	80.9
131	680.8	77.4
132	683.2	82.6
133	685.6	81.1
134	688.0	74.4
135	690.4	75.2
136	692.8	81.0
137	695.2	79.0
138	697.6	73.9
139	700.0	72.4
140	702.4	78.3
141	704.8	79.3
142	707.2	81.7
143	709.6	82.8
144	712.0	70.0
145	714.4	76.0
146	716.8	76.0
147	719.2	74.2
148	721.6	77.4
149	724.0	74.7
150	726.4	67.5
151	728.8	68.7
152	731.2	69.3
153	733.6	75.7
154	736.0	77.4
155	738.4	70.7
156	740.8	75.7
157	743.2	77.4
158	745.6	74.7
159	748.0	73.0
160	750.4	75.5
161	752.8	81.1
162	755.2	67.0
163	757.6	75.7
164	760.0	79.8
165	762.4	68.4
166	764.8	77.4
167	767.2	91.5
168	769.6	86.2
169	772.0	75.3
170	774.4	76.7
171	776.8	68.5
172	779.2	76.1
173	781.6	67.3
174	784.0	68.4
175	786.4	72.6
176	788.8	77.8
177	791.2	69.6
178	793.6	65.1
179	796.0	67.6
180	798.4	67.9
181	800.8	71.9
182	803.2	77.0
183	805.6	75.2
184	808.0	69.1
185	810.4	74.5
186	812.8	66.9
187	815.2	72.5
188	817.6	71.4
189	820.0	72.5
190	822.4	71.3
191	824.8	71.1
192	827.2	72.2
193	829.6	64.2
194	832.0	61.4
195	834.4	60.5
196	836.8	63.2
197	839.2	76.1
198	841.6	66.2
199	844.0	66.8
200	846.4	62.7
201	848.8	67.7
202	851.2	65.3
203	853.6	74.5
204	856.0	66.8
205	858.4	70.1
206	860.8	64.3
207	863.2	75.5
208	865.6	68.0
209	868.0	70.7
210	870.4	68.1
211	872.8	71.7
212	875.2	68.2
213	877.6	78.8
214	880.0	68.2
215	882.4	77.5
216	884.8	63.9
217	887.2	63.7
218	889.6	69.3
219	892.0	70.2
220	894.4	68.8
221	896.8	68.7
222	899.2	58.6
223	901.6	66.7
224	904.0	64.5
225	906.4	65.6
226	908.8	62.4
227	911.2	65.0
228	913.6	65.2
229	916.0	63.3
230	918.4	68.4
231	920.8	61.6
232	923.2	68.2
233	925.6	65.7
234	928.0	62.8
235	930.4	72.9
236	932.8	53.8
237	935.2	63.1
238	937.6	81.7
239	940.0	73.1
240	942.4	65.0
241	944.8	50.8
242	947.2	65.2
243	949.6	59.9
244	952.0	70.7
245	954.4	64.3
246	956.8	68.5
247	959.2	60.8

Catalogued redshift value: 0.169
